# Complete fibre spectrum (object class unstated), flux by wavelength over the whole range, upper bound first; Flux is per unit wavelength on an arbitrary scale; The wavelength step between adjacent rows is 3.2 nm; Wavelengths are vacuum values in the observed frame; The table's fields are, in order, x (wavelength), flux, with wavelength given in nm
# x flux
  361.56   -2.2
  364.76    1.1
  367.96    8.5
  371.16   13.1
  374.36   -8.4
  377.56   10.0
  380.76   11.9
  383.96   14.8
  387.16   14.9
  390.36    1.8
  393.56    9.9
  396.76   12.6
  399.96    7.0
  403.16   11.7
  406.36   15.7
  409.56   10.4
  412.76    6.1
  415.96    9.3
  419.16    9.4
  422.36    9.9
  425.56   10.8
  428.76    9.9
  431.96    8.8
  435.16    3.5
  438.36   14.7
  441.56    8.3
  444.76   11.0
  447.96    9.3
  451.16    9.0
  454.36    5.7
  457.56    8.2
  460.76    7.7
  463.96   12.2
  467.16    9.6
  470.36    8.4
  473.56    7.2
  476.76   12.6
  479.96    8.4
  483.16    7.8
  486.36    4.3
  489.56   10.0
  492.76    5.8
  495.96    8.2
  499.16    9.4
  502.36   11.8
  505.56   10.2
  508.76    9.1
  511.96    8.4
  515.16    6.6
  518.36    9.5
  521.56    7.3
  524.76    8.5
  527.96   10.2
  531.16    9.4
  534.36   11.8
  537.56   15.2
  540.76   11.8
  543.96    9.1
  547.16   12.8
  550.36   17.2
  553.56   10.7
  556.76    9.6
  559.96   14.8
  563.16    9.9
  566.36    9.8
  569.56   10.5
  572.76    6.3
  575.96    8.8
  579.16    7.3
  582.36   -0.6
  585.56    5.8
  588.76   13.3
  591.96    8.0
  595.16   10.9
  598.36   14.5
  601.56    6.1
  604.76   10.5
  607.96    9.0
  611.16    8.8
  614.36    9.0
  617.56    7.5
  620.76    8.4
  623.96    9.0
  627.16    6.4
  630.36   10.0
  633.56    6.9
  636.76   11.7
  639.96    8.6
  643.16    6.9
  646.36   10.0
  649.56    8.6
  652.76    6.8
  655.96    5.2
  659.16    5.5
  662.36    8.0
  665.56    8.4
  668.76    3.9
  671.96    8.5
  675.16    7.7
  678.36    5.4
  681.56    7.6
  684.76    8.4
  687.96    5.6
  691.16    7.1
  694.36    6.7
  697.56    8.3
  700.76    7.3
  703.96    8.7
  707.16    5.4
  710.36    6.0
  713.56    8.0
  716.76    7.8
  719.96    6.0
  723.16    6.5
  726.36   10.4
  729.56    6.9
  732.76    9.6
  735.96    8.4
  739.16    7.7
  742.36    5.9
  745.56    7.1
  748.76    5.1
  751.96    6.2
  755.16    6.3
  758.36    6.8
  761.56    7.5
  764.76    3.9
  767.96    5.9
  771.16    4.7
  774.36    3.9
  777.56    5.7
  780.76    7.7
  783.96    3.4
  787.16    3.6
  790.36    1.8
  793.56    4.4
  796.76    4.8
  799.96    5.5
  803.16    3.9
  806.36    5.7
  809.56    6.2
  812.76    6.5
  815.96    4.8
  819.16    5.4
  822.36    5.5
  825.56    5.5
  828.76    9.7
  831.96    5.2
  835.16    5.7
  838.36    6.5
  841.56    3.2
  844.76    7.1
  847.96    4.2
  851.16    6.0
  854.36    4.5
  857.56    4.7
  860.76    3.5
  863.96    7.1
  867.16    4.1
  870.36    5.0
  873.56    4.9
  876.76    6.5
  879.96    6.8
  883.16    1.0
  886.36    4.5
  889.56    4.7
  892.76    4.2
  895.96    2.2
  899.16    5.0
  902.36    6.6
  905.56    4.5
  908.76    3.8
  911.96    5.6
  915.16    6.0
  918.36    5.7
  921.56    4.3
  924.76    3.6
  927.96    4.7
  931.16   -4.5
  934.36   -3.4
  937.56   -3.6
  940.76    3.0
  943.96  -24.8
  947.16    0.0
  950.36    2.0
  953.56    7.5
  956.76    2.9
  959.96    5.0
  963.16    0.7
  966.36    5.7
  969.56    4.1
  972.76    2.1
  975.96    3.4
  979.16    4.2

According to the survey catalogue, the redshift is 0.395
